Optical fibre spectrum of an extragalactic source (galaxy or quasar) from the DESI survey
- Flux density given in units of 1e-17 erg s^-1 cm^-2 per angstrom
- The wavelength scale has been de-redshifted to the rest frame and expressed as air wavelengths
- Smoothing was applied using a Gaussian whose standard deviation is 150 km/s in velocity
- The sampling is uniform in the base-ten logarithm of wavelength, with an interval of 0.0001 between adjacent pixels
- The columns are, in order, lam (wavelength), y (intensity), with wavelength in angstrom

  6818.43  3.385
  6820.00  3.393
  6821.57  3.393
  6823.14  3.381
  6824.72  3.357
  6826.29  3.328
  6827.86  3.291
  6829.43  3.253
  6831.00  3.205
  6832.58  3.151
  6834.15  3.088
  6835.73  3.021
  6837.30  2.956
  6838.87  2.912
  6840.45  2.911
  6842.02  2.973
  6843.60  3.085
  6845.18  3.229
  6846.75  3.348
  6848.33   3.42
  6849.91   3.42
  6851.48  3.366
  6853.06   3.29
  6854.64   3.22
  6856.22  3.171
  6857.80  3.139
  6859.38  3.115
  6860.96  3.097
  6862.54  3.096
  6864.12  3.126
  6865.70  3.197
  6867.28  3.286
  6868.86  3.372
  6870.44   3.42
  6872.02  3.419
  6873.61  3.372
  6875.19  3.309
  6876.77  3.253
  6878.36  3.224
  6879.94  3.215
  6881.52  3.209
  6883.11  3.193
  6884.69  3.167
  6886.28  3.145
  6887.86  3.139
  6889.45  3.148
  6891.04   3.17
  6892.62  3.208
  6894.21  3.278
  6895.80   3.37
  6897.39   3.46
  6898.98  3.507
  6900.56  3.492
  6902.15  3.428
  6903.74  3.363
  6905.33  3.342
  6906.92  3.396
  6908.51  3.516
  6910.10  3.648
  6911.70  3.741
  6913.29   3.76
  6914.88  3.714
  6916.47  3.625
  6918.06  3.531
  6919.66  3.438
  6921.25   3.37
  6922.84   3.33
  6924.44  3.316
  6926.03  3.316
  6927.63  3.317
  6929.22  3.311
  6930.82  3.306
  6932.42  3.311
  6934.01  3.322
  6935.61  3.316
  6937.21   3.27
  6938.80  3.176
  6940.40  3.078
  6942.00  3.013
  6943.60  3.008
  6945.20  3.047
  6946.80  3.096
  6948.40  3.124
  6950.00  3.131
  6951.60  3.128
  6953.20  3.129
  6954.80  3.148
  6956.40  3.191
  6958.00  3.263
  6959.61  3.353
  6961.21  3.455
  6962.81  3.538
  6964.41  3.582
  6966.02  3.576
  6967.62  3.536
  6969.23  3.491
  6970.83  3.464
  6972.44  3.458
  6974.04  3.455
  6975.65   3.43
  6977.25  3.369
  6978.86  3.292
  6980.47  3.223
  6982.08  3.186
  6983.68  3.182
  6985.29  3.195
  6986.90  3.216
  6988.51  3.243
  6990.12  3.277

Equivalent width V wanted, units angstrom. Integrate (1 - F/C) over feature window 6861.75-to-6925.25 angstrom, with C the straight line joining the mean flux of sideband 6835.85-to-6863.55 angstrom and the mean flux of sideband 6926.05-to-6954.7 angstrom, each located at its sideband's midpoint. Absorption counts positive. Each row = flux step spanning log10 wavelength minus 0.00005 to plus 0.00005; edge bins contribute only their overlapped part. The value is -3.7 angstrom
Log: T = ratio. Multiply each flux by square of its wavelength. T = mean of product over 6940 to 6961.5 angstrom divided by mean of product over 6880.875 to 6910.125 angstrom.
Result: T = 1.0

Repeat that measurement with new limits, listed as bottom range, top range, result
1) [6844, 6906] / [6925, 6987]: 1.03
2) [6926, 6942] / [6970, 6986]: 1.03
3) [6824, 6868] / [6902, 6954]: 1.07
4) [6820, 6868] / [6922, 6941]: 1.05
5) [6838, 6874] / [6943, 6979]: 1.06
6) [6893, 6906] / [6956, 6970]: 1.03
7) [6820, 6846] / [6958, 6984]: 1.12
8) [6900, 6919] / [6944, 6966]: 0.93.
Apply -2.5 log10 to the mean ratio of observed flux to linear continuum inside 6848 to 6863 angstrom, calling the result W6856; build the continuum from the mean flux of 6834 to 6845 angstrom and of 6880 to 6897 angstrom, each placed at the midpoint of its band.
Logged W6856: -0.06 mag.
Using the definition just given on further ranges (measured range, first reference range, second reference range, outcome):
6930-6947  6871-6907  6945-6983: 0.05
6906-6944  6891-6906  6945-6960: -0.04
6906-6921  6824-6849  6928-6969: -0.11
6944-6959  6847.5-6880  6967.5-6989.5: 0.06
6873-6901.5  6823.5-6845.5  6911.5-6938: 0.01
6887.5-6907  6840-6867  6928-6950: -0.05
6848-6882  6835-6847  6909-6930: -0.03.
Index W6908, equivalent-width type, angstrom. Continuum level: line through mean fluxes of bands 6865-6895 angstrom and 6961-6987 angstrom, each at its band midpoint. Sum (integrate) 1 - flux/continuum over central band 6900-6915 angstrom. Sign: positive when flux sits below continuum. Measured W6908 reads -1.10 angstrom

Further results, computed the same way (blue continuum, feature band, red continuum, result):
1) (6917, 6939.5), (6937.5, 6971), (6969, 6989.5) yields 0.7 angstrom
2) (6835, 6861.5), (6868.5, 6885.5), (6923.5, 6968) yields -0.5 angstrom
